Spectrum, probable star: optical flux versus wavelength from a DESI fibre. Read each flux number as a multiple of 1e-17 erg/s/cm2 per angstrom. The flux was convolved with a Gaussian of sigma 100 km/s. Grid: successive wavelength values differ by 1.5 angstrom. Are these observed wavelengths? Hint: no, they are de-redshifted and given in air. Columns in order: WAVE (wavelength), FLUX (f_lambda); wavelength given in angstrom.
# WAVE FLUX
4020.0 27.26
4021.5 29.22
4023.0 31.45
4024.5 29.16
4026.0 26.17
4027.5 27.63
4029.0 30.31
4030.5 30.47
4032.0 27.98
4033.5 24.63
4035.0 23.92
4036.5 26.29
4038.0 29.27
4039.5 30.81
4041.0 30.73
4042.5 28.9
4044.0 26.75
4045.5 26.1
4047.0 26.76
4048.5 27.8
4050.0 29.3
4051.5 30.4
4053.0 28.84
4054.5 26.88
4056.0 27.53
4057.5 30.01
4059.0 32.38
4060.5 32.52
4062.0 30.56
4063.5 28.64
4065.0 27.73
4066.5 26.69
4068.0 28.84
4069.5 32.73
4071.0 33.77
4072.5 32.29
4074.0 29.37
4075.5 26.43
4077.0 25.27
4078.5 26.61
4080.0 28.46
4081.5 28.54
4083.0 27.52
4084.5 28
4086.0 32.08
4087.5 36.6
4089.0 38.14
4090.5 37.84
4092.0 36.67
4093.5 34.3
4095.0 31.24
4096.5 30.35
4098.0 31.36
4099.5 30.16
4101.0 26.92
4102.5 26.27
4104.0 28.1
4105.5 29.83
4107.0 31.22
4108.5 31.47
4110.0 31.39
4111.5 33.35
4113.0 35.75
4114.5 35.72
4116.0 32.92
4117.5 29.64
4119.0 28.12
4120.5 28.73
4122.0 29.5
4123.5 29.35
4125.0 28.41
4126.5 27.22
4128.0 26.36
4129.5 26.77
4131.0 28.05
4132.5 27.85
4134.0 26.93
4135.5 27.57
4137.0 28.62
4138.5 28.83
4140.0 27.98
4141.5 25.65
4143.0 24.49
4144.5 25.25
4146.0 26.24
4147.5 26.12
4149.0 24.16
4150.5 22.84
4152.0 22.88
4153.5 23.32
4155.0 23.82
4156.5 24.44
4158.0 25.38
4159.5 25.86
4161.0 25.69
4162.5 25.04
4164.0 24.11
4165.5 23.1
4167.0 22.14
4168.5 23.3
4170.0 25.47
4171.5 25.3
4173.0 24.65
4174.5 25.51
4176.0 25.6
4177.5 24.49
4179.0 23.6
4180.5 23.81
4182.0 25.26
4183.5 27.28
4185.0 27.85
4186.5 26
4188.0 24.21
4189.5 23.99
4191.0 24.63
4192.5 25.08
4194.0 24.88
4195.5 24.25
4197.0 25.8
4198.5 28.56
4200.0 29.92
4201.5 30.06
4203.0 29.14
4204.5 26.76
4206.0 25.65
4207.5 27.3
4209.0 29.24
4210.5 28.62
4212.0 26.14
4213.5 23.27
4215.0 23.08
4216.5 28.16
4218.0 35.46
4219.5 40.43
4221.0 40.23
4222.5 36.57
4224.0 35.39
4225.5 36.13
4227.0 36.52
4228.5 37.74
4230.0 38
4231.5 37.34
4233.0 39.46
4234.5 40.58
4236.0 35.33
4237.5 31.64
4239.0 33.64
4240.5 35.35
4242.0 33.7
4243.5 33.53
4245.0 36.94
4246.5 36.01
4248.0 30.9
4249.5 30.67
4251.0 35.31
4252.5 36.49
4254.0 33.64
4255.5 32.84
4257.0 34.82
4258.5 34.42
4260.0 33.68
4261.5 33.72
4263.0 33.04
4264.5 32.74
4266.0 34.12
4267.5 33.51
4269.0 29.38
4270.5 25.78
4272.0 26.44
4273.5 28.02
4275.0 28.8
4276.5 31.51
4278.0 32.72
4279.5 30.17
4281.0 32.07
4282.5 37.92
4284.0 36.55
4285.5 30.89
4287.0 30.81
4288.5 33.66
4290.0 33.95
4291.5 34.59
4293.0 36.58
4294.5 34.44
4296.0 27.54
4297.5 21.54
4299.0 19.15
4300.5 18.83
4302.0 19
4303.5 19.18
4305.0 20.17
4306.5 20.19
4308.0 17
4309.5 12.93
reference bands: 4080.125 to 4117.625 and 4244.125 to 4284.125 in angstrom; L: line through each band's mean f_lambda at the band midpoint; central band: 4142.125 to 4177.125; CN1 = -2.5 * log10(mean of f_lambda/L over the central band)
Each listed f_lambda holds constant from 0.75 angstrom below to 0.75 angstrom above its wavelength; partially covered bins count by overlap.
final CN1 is 0.29 mag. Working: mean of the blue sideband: 31.8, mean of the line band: 24.6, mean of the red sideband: 32.6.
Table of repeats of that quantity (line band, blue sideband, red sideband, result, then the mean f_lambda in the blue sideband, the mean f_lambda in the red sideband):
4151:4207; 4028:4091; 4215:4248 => 0.31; 29.4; 35.7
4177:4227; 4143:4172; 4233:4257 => 0.05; 24.4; 34.6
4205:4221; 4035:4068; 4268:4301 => 0.02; 28.7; 30.2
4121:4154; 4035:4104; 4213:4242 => 0.20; 29.8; 35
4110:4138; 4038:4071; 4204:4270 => 0.04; 29.2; 33.3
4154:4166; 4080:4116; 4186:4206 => 0.15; 31.8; 26.4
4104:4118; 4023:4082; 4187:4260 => -0.08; 28.7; 31.8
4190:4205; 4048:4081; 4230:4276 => 0.20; 29.2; 33.5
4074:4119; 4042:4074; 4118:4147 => -0.10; 29.3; 27.5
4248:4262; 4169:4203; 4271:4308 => -0.23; 25.8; 28.3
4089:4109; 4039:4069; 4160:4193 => -0.15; 28.9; 24.8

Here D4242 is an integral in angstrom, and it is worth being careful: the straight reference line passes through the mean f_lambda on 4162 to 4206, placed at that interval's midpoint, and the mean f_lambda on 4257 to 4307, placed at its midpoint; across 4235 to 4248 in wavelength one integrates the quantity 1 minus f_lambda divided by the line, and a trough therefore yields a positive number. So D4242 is -3.01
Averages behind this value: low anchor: 25.5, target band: 34.4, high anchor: 29.7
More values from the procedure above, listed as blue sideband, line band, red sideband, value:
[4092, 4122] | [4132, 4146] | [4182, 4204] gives 1.1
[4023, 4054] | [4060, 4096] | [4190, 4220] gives -3.6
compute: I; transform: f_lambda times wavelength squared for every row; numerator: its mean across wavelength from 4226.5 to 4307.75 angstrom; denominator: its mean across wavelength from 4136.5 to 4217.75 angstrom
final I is 1.29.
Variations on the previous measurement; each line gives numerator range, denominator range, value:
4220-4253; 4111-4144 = 1.30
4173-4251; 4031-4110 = 1.10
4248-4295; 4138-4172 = 1.39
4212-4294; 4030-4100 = 1.23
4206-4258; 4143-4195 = 1.41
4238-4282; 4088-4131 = 1.13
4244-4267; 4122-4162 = 1.37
